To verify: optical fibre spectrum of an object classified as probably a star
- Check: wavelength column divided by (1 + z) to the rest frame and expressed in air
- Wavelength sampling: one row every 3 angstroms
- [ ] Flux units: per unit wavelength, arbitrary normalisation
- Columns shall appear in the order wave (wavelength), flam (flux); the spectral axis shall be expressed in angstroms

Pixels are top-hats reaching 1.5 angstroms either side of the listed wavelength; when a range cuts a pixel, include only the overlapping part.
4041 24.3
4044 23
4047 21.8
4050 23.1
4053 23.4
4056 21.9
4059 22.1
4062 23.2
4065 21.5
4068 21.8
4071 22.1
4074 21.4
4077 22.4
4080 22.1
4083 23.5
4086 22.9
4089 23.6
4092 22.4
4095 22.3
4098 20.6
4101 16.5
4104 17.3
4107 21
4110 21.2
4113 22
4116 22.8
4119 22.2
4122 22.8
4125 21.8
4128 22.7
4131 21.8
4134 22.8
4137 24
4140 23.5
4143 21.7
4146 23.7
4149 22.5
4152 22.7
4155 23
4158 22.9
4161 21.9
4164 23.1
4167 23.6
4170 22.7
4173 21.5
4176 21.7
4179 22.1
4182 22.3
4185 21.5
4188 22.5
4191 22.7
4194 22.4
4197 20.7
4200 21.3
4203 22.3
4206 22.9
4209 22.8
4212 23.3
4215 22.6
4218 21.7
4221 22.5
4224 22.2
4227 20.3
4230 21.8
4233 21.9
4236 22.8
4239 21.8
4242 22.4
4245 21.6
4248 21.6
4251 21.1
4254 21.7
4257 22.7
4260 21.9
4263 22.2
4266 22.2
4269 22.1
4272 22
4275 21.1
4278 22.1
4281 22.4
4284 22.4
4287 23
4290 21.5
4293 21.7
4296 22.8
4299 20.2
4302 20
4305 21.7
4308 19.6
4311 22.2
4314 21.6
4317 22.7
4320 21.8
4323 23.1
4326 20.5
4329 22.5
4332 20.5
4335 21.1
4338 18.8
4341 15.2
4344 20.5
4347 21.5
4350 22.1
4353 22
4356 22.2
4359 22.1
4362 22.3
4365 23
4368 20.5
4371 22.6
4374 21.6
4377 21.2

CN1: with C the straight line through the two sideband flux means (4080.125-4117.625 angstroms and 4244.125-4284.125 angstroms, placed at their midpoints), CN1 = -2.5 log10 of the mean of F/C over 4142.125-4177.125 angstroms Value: -0.05 mag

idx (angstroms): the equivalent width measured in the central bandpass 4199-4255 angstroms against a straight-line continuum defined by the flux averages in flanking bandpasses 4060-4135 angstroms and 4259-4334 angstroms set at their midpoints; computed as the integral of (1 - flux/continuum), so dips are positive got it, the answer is -0.7 angstroms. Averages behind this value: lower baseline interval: 21.8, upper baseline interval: 21.7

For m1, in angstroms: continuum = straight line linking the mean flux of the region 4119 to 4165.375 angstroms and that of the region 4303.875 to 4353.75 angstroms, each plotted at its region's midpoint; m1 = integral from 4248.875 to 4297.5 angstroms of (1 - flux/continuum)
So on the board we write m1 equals -1.2 angstroms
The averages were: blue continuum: 22.7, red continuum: 21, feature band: 22.1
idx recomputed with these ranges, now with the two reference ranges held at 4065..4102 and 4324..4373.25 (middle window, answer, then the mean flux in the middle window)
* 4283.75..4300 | -0.5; 22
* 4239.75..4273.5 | -0.9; 22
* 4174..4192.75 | -0.5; 22.1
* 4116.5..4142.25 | -1.1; 22.7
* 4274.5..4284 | -0.3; 22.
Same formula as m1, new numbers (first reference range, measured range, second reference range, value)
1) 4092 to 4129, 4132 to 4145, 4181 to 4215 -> -0.90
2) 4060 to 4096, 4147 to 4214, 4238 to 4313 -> -0.94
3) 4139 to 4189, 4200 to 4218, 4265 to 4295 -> -0.18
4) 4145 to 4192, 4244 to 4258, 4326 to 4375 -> 0.11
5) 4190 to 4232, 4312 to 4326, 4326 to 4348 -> -1.24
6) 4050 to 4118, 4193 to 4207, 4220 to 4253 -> -0.05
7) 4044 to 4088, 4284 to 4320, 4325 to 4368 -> -0.61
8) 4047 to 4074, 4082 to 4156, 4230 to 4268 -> 0.55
